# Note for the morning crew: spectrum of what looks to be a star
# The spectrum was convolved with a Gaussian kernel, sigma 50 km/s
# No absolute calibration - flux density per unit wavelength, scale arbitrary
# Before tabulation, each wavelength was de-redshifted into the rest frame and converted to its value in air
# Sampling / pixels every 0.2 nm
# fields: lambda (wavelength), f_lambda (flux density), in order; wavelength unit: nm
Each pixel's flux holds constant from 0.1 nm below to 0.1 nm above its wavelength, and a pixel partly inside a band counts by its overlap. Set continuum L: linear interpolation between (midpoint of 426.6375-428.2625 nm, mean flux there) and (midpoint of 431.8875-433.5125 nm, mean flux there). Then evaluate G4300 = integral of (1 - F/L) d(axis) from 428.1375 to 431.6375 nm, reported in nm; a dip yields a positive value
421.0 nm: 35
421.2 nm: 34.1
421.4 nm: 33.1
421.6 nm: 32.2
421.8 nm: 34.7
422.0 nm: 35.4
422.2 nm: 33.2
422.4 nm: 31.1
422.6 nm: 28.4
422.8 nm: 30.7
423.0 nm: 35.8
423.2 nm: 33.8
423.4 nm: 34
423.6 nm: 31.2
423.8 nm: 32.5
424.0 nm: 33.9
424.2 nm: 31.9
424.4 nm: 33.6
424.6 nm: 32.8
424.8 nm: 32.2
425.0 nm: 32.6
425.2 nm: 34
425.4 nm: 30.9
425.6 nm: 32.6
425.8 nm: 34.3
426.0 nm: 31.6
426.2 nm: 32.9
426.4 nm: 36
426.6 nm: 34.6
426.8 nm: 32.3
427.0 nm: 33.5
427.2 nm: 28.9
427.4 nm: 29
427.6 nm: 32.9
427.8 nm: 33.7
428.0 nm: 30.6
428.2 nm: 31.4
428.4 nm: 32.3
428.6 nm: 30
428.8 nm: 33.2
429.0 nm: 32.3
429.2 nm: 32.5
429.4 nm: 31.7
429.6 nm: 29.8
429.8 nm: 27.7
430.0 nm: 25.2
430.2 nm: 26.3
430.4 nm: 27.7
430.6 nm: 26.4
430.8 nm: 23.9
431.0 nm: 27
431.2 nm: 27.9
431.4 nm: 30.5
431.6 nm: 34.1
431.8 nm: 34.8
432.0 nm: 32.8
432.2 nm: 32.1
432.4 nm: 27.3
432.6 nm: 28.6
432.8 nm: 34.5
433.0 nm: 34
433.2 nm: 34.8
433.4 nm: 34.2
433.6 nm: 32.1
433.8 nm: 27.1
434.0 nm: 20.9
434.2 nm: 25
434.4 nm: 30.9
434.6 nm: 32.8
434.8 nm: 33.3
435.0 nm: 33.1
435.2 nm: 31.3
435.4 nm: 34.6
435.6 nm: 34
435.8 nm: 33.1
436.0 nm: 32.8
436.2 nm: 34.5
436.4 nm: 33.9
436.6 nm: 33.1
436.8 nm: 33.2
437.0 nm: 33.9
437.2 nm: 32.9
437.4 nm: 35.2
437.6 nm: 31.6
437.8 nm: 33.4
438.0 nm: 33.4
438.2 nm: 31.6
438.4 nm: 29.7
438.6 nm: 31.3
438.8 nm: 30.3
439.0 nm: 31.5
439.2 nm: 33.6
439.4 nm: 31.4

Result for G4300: 0.29 nm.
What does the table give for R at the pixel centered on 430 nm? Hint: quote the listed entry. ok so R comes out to 25.2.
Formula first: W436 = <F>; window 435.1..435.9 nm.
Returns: 33.2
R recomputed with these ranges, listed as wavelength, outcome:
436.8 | 33.2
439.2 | 33.6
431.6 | 34.1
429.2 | 32.5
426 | 31.6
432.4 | 27.3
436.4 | 33.9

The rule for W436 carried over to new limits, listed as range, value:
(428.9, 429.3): 32.4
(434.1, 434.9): 30.5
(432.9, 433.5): 34.3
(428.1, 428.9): 31.7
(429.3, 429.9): 29.7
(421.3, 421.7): 32.6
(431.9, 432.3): 32.5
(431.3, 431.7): 32.3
